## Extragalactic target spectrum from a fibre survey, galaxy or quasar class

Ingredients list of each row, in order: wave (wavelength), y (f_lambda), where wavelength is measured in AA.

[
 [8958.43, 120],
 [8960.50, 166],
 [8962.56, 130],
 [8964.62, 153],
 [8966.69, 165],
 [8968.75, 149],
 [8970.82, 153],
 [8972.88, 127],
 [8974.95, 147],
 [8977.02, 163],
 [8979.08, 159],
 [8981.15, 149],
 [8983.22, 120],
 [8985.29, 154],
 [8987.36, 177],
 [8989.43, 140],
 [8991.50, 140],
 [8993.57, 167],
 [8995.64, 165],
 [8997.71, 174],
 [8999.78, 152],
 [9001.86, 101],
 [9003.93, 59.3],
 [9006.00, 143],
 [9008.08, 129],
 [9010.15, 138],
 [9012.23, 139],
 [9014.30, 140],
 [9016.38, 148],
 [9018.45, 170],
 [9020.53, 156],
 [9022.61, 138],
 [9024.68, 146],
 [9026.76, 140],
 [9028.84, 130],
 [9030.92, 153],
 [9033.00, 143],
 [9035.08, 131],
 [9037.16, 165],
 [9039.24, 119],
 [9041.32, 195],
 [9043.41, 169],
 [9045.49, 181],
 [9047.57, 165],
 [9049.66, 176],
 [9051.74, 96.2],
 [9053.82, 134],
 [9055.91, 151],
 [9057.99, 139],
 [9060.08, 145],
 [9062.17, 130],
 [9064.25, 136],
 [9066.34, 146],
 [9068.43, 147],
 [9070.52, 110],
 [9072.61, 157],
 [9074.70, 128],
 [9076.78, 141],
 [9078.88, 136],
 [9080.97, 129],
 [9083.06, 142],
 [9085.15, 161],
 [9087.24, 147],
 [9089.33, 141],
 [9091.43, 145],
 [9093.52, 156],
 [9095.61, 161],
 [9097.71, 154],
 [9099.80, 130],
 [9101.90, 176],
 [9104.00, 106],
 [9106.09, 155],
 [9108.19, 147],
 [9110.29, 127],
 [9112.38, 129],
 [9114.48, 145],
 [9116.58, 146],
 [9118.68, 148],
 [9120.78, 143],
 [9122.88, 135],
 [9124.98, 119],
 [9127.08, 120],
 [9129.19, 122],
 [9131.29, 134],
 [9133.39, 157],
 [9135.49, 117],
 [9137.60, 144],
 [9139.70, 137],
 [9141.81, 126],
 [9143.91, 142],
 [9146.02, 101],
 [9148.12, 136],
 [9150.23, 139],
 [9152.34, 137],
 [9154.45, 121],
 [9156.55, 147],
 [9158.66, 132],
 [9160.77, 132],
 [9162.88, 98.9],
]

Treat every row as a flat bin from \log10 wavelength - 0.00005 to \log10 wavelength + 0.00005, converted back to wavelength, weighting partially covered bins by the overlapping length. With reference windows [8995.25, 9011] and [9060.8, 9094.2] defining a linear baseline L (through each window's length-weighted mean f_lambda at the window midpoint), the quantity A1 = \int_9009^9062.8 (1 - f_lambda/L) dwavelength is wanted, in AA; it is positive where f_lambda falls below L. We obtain -4.89 AA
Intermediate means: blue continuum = 131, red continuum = 141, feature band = 148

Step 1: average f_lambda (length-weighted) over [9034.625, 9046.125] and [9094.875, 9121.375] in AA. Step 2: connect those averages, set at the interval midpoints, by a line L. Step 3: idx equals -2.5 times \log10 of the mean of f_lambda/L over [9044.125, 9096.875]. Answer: 0.06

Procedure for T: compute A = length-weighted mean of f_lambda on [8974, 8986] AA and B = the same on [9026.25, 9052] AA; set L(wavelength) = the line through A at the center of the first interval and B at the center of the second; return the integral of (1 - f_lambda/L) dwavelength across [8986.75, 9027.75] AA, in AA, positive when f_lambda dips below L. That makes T 2.1 AA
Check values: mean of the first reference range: 149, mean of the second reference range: 153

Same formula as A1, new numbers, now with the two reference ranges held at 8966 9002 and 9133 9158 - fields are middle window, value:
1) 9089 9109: -1.3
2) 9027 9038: 0.2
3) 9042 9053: -1.1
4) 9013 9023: -0.2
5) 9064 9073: 0.2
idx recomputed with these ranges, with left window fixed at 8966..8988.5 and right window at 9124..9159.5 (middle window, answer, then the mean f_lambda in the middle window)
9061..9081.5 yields 0.03 mag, 136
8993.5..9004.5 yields 0.09 mag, 137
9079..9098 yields -0.08 mag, 148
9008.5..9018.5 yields 0.02 mag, 144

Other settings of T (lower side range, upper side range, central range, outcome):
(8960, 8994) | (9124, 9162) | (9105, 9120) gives -0.9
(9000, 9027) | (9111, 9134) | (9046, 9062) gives -1.1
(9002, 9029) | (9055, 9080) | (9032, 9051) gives -3.1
